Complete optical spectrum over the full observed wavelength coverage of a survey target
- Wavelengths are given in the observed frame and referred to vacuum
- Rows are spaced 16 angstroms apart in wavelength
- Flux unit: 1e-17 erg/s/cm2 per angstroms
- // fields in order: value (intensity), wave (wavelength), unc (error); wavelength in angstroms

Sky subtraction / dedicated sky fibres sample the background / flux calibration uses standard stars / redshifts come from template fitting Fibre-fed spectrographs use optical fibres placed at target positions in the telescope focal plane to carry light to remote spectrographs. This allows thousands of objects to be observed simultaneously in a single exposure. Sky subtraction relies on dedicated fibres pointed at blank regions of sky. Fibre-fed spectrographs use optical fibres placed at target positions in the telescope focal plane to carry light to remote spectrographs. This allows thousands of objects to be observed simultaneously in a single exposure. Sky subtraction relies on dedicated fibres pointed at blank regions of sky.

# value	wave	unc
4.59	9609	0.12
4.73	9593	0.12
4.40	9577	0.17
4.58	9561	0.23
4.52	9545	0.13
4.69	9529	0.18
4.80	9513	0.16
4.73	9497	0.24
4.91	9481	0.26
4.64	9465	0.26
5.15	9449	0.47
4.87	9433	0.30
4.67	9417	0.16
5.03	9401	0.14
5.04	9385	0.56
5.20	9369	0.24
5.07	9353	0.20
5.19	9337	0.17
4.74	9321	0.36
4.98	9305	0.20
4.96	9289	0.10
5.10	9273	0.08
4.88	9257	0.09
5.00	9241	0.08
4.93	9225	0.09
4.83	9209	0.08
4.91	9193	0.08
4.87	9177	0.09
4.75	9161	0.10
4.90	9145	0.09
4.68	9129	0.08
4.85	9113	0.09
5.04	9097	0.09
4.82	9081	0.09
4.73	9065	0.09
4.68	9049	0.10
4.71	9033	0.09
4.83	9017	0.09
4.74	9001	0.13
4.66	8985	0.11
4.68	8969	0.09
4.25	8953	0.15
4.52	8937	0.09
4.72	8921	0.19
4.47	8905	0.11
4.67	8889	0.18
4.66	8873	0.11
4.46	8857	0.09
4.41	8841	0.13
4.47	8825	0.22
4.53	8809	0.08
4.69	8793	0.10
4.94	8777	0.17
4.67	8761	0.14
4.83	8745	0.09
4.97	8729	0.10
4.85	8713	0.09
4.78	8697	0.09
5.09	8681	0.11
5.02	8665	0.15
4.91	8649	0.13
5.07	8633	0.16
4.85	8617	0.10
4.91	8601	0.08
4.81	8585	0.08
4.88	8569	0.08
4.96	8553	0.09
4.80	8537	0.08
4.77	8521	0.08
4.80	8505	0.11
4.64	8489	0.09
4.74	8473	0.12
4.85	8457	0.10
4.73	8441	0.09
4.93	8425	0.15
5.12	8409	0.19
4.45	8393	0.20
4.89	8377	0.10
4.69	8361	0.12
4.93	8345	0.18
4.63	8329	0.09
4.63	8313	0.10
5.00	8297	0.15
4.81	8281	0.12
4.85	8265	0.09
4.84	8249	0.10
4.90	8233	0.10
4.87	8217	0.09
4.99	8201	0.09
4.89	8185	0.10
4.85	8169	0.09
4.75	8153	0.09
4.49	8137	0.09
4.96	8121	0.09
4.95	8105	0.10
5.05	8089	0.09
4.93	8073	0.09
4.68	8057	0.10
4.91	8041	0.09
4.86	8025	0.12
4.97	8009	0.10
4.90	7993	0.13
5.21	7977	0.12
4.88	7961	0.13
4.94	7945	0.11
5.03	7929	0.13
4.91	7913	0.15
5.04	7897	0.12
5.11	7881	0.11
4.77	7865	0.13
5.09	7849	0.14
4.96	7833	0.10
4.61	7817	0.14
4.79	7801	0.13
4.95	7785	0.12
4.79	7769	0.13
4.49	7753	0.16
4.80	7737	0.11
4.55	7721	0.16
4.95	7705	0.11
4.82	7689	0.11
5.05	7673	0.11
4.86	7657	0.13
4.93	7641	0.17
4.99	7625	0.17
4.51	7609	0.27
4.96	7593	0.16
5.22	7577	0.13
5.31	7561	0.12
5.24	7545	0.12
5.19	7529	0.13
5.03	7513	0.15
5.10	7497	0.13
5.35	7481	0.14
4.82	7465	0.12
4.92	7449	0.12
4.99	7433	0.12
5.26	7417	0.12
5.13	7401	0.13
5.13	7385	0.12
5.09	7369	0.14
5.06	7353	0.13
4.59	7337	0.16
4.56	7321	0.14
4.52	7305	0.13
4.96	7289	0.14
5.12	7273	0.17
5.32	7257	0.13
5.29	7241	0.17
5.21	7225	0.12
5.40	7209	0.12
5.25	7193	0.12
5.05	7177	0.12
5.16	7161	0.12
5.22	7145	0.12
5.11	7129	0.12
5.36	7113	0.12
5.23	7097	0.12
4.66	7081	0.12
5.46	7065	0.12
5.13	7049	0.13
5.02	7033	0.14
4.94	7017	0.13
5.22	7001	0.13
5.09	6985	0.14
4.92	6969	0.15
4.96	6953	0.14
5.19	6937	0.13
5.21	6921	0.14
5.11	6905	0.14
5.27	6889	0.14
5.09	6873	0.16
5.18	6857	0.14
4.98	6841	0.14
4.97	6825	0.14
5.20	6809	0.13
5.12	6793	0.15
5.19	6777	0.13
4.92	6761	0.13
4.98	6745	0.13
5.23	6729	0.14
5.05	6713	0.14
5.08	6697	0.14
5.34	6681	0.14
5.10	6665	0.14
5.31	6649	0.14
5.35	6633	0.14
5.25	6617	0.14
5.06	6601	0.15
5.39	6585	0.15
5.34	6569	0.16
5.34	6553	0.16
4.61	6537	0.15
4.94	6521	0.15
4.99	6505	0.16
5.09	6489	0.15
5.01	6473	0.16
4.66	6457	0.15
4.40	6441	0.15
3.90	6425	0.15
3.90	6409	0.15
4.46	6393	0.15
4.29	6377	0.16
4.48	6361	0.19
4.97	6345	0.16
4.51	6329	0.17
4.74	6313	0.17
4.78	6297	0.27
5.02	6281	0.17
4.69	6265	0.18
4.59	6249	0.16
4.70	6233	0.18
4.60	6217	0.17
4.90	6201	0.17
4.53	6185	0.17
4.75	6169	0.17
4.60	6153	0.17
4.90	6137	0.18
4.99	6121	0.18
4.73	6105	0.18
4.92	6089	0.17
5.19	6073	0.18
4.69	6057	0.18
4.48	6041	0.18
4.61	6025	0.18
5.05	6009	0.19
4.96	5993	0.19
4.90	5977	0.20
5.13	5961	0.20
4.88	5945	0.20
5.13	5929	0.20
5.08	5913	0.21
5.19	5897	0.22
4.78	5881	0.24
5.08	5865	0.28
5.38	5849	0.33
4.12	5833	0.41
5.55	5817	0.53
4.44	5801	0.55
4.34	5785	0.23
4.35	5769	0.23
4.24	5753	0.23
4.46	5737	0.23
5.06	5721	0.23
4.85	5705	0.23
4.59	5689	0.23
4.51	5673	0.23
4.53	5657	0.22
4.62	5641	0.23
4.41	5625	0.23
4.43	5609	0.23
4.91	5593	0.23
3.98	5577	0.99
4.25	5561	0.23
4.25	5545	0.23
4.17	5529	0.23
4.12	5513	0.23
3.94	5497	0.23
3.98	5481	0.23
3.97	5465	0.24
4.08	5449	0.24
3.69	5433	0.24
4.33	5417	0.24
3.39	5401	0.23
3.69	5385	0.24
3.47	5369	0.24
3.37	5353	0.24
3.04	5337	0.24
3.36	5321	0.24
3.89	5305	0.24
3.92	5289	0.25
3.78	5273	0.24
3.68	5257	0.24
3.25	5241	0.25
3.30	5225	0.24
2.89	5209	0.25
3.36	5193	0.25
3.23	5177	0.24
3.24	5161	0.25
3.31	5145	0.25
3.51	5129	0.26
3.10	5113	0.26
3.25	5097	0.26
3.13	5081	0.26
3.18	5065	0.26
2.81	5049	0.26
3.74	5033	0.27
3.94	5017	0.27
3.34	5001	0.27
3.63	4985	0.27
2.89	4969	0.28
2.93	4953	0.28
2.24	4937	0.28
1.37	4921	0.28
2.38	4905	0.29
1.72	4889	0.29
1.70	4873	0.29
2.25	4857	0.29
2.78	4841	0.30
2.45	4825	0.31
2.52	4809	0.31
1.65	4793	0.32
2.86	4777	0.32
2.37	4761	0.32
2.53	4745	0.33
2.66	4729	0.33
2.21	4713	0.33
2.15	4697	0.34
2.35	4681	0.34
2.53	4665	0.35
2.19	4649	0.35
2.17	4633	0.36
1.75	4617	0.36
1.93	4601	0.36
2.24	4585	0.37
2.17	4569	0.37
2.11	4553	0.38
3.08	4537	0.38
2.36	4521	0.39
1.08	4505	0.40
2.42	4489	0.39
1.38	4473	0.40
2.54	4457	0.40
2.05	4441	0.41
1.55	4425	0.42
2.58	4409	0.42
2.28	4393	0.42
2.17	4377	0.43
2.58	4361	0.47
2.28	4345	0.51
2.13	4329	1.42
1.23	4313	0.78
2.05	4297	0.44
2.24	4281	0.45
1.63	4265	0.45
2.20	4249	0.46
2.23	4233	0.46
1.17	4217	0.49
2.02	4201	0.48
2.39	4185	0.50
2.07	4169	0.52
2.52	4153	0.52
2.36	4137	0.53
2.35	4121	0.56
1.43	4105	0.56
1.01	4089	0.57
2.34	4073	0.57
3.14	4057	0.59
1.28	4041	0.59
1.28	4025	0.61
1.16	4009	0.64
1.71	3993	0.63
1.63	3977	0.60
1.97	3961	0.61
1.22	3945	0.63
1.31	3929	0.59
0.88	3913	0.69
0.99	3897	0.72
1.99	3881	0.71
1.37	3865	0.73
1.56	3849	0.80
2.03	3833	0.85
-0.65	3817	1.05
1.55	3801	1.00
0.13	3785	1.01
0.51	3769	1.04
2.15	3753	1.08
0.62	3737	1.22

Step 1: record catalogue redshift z 0.240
